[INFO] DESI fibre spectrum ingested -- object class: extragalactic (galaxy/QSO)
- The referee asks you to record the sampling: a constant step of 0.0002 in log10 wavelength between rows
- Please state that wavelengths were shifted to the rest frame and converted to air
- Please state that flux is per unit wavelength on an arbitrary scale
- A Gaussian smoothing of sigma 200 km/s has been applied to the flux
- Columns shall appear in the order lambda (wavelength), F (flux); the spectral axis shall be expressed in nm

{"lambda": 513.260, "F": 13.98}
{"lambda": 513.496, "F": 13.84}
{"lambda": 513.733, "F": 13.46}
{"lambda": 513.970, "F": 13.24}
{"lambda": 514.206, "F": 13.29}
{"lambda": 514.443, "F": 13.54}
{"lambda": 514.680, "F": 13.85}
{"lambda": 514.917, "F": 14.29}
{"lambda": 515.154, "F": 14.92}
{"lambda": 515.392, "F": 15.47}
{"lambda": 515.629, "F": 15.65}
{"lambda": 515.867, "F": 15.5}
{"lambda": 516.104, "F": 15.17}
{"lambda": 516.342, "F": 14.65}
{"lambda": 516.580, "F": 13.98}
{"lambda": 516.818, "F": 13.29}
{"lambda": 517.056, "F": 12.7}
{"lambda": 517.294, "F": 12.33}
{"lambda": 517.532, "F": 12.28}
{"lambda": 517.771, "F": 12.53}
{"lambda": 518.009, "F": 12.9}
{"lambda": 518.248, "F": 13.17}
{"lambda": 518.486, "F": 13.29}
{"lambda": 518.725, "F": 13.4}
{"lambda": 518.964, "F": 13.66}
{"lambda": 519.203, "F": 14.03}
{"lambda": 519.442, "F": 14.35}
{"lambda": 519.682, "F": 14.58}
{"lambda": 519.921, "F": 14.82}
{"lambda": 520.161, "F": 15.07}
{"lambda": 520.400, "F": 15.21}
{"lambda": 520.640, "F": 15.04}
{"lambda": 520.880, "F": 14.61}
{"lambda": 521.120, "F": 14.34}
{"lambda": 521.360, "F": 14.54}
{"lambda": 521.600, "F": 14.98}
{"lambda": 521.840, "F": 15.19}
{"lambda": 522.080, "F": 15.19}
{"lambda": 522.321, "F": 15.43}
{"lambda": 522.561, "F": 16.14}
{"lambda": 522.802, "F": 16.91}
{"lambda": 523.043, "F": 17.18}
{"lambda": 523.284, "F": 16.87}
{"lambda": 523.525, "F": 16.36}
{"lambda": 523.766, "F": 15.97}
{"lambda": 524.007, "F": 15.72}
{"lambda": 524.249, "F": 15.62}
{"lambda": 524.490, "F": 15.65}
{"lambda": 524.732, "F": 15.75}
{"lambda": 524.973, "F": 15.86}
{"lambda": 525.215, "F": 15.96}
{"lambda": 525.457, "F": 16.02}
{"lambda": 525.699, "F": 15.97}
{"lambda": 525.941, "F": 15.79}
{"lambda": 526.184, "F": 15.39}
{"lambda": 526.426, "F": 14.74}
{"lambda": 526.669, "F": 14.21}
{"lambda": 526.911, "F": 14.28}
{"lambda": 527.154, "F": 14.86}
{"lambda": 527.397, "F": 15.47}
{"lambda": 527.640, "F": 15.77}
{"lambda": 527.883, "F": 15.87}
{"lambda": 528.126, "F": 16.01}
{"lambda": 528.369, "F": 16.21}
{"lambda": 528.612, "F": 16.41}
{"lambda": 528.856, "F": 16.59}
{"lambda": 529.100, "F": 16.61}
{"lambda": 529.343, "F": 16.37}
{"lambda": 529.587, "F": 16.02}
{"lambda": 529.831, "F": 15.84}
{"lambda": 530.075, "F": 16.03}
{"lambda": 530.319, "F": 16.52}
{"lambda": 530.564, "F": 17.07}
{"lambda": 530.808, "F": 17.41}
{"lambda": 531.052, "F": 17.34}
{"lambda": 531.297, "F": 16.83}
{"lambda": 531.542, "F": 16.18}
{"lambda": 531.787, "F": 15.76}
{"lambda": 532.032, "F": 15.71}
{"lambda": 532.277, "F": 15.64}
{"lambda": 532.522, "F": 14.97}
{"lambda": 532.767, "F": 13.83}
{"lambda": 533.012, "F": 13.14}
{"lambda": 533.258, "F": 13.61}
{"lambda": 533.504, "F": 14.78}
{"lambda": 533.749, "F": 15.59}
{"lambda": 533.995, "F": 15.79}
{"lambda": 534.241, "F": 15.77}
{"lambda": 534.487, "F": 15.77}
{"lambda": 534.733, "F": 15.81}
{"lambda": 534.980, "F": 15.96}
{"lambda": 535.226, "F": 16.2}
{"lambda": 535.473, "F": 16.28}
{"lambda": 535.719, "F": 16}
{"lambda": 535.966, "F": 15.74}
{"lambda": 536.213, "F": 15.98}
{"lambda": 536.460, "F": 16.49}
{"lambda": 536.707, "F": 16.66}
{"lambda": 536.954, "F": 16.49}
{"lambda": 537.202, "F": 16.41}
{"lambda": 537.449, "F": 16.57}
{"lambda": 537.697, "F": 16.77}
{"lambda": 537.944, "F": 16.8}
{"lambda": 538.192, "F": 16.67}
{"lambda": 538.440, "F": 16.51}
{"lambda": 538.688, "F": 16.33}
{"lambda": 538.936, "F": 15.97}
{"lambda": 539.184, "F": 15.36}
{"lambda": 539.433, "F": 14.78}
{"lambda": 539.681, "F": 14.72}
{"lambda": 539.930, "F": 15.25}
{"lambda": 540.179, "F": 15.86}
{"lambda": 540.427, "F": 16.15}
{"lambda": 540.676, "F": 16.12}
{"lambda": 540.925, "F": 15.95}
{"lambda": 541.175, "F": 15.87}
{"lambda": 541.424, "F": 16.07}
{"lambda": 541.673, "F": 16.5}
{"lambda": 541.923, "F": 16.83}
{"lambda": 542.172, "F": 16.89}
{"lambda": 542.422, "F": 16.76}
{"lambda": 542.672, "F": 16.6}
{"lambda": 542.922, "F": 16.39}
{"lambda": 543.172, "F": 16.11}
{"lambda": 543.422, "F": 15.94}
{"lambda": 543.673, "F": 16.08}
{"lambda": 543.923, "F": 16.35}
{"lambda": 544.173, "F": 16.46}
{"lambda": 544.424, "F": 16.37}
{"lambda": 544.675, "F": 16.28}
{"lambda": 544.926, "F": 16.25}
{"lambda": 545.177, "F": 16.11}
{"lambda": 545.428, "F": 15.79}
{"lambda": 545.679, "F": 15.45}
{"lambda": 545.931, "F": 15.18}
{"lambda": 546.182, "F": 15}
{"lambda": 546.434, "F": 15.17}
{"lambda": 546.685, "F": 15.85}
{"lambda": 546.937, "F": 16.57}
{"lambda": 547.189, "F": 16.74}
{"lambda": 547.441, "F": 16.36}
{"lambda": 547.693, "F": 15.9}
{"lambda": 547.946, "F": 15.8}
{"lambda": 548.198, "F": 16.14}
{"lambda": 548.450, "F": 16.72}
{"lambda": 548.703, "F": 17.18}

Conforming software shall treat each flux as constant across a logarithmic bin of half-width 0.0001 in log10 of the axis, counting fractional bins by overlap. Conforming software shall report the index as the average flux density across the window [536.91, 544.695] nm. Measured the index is 16.2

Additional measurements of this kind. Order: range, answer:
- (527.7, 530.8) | 16.3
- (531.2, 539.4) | 15.8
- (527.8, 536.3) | 15.9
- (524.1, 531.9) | 15.9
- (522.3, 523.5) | 16.6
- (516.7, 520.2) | 13.5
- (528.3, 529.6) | 16.4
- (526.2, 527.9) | 15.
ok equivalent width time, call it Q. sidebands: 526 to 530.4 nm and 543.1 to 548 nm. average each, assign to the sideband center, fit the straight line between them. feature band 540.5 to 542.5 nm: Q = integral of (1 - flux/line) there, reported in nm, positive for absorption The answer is -0.054 nm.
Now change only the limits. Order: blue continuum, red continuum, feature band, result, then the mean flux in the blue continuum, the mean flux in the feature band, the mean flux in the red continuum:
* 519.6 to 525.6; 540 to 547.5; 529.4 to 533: -0.05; 15.6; 16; 16.1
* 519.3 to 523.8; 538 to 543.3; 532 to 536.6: 0.13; 15.4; 15.4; 16.1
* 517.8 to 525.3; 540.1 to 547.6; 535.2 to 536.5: -0.03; 15.1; 16.1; 16.1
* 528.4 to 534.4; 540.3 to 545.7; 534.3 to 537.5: -0.03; 15.8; 16.2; 16.3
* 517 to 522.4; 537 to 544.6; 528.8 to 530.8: -0.18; 14.1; 16.4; 16.2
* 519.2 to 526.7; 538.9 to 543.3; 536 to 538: -0.07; 15.5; 16.5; 16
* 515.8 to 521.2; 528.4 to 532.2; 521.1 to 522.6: -0.05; 13.9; 15.1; 16.4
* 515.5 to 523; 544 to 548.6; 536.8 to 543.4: -0.23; 14.4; 16.2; 16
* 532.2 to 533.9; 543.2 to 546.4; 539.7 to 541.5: -0.05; 14.5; 15.8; 15.9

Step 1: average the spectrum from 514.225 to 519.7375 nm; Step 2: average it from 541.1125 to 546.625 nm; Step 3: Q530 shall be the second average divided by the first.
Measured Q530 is 1.2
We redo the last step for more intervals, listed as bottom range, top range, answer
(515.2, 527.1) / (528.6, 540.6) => 1.07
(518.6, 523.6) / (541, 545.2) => 1.08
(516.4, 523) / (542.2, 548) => 1.13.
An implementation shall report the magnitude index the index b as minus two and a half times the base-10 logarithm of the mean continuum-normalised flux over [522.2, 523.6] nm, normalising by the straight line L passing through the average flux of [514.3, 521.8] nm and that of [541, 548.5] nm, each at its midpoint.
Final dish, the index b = -0.14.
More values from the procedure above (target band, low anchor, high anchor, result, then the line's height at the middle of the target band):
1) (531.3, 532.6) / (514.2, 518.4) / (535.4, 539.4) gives -0.01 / 15.7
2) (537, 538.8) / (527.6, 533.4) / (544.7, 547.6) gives -0.05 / 15.9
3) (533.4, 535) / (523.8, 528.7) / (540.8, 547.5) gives 0.01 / 15.8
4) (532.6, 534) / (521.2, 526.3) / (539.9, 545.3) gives 0.12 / 16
